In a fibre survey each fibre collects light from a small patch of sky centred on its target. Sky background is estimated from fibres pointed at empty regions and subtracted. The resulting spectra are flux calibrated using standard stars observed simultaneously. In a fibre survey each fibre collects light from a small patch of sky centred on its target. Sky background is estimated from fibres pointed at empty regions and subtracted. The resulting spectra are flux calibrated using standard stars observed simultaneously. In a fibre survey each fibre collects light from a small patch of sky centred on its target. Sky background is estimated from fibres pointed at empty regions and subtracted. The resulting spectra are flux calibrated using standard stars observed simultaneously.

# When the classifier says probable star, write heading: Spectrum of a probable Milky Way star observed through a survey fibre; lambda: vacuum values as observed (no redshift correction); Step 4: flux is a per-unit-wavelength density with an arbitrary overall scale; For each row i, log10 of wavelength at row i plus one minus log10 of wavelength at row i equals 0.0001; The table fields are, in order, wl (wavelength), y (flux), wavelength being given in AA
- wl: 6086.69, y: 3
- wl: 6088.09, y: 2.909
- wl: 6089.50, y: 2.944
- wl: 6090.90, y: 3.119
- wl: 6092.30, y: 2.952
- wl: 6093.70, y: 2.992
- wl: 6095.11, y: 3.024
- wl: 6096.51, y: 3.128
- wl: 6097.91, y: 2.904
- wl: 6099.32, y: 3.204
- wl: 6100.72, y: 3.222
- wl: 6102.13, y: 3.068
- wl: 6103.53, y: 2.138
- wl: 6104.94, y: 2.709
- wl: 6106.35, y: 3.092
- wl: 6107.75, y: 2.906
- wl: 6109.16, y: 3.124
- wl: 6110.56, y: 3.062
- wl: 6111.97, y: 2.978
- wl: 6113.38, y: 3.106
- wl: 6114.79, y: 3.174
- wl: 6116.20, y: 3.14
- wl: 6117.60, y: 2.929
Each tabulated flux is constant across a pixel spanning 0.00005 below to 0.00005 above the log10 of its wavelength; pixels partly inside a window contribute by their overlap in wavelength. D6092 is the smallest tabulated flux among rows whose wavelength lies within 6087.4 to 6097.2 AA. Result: 2.909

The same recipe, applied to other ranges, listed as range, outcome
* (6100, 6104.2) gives 2.138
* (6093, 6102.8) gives 2.904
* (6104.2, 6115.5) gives 2.709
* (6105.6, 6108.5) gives 2.906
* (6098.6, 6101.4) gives 3.204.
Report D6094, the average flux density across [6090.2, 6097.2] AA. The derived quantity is 3.04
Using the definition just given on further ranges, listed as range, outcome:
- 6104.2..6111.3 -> 2.97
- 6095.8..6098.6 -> 3.02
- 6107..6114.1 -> 3.04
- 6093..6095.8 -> 3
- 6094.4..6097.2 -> 3.07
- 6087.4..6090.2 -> 2.92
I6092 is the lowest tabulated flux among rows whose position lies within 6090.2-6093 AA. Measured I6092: 2.952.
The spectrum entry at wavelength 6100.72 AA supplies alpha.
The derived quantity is 3.222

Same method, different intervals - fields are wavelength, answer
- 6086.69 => 3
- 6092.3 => 2.952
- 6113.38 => 3.106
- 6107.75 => 2.906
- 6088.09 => 2.909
